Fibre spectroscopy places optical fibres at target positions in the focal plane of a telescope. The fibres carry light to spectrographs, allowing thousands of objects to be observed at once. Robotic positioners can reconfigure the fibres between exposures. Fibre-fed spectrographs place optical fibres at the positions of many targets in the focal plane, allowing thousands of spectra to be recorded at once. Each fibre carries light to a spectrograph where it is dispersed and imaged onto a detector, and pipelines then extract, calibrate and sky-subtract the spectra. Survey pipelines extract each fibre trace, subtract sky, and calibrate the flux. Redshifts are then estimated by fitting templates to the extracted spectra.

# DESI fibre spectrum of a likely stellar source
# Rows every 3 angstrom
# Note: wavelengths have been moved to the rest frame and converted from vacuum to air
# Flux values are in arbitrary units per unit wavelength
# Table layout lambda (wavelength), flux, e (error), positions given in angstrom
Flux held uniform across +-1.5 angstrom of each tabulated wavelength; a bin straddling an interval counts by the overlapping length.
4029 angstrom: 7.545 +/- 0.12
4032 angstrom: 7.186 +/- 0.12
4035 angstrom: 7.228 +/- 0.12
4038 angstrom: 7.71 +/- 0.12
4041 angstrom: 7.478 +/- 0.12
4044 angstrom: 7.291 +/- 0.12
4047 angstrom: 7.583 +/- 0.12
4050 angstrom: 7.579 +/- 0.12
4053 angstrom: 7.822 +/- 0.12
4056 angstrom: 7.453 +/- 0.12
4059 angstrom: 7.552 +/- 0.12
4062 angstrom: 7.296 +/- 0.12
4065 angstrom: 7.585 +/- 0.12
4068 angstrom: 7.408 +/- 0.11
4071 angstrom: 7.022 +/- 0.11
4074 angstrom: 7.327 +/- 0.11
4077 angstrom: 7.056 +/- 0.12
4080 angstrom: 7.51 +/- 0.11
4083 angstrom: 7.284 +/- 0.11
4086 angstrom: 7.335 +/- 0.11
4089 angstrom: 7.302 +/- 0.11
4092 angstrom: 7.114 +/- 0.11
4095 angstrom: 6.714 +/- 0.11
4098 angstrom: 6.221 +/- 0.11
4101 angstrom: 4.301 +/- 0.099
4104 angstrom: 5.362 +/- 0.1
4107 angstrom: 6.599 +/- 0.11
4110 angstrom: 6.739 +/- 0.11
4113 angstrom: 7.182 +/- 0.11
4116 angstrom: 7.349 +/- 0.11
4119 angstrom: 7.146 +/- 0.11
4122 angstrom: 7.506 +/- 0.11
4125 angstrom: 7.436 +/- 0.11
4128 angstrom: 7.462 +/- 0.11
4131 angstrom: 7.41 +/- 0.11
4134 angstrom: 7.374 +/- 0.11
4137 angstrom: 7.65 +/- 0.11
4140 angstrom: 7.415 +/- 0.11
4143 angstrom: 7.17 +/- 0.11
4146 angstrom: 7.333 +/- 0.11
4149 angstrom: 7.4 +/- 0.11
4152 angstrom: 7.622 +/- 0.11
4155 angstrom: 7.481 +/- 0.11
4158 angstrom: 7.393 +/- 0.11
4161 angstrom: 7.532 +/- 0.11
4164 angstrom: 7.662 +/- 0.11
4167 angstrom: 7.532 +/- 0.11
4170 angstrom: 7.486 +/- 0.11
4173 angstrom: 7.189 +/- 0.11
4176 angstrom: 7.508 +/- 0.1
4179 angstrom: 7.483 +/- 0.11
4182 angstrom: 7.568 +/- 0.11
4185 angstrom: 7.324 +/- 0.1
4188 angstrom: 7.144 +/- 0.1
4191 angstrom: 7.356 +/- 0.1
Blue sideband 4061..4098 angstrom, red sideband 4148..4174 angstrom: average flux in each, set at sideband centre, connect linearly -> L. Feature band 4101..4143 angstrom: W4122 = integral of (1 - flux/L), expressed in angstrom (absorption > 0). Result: 1.9 angstrom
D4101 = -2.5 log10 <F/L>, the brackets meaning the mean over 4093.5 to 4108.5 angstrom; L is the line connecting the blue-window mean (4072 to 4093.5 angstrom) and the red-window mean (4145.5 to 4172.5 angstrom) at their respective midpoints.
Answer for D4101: 0.25 mag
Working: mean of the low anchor 7.27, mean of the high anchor 7.49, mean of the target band 5.84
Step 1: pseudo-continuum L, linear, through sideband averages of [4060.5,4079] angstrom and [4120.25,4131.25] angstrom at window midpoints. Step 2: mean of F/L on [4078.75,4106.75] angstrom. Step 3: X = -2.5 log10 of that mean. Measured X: 0.12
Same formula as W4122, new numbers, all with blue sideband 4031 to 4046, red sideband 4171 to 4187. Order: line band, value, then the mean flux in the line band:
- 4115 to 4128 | 0.1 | 7.37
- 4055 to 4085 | 0.2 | 7.35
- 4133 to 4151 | 0.0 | 7.4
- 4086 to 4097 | 0.5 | 7.05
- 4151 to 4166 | -0.3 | 7.54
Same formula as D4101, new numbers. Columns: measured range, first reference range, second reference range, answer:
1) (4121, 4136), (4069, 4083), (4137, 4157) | -0.010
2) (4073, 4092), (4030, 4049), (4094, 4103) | -0.186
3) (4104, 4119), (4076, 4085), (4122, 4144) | 0.084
